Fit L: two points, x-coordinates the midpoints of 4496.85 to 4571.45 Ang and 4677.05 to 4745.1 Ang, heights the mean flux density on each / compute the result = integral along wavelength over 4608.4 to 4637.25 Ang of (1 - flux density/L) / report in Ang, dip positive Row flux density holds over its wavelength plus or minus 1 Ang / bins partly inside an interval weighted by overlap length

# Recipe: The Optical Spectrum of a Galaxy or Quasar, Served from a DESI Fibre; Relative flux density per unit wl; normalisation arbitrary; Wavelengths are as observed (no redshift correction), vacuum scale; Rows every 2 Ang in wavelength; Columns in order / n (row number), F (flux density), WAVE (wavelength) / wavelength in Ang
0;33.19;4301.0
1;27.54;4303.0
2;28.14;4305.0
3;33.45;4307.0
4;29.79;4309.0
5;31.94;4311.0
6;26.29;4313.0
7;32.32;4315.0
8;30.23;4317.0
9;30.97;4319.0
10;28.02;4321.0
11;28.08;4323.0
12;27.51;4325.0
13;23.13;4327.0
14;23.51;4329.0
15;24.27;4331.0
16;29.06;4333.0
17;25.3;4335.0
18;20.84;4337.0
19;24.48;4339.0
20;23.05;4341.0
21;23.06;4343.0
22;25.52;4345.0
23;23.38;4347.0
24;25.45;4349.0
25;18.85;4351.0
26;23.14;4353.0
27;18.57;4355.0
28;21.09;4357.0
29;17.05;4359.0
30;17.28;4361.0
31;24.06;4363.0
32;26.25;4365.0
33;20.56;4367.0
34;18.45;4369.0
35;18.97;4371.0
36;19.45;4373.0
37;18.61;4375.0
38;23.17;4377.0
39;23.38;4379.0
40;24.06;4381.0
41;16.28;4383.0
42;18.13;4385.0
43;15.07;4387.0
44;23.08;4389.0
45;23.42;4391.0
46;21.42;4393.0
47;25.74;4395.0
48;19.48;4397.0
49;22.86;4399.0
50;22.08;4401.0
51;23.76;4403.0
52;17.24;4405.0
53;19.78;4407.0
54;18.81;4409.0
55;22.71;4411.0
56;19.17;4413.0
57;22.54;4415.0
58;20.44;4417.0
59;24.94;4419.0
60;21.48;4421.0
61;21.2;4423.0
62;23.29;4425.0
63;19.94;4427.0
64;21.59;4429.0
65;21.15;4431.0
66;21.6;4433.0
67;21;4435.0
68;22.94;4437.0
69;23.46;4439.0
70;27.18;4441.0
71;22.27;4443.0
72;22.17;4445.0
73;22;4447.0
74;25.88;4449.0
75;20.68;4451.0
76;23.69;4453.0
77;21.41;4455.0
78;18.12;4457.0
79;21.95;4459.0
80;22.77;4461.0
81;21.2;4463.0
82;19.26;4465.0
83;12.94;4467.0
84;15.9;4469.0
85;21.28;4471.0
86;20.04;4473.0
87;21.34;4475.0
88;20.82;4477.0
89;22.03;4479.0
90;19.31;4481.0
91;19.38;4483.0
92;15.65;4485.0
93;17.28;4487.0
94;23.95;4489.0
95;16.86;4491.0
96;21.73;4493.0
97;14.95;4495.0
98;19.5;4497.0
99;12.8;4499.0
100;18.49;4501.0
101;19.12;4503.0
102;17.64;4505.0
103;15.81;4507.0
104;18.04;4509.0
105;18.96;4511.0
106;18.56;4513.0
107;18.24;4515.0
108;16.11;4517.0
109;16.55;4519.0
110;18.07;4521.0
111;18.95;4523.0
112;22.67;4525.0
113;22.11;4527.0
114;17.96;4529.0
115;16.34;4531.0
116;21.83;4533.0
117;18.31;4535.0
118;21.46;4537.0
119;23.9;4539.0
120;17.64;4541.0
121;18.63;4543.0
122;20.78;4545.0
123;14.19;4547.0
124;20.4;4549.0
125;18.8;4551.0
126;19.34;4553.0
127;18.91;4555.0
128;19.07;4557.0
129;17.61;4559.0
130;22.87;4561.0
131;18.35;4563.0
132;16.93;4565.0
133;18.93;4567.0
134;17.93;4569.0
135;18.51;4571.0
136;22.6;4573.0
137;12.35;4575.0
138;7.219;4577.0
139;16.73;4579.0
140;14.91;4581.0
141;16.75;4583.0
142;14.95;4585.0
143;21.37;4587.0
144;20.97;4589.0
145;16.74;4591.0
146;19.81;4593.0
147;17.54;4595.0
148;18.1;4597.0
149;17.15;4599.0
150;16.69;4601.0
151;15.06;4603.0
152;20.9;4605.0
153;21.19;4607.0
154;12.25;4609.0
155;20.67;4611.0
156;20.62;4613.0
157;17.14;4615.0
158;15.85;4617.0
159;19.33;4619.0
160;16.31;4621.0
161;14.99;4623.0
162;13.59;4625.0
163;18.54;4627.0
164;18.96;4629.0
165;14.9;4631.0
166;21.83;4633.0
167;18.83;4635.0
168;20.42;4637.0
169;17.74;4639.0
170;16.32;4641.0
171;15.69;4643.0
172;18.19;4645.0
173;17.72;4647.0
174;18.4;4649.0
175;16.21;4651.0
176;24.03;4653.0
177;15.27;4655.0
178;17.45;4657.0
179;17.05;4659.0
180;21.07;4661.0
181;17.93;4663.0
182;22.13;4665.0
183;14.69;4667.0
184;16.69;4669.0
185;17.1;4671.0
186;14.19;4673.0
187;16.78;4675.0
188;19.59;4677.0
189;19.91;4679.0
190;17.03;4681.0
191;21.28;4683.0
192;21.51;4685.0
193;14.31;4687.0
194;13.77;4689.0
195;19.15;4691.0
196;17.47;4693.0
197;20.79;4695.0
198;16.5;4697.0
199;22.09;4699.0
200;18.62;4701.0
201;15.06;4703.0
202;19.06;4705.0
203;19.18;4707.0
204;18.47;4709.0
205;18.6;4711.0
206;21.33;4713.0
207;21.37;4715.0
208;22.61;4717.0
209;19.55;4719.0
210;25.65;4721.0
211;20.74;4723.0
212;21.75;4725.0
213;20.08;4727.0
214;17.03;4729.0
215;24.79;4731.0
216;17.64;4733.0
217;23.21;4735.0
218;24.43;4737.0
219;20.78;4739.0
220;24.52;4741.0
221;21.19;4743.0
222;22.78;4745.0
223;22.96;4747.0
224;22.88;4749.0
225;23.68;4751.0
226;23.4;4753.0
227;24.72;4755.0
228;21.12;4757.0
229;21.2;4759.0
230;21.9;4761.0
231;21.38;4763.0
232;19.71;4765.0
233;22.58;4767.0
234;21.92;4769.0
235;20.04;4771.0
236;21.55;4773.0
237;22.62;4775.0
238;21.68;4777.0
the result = 2.6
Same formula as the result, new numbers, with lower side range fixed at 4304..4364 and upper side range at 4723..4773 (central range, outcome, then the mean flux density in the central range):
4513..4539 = 4.9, 19.2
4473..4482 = 1.2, 20.8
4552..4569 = 3.2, 18.9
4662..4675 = 3.1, 17.1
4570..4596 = 7.0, 17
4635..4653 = 3.7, 18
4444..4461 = 1.6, 22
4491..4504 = 3.4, 17.7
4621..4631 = 2.9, 16.3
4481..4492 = 2.4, 18.7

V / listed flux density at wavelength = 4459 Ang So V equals 21.95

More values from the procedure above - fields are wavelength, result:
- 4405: 17.24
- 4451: 20.68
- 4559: 17.61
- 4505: 17.64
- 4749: 22.88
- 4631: 14.9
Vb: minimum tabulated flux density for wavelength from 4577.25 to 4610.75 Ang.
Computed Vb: 12.25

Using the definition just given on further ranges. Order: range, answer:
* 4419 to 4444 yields 19.94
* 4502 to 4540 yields 15.81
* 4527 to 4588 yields 7.219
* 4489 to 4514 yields 12.8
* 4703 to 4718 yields 15.06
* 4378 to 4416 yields 15.07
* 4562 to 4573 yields 16.93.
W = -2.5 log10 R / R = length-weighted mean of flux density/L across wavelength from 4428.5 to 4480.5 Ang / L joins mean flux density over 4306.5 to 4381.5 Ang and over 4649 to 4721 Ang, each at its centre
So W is 0.055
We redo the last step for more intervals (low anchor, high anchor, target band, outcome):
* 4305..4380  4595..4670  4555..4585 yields 0.124 mag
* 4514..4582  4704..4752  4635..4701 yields 0.131 mag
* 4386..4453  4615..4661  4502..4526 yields 0.103 mag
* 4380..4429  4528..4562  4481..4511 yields 0.110 mag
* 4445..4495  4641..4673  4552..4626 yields 0.065 mag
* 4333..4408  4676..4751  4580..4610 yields 0.174 mag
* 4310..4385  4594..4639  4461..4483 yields 0.071 mag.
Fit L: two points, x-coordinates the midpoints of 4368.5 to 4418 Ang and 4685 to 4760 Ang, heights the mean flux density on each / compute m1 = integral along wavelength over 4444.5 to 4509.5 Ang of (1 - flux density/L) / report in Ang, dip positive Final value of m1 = 3.8 Ang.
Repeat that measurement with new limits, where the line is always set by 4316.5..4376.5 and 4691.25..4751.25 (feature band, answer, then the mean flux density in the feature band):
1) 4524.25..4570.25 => 5.43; 19.3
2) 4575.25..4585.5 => 3.66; 13.9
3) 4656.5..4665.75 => 0.89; 19.1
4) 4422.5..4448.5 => 0.29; 22.4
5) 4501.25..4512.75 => 2.17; 18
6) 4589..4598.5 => 1.45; 18.3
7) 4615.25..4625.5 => 2.49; 16.2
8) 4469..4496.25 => 3.51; 19.5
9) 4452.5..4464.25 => 0.58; 21.4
